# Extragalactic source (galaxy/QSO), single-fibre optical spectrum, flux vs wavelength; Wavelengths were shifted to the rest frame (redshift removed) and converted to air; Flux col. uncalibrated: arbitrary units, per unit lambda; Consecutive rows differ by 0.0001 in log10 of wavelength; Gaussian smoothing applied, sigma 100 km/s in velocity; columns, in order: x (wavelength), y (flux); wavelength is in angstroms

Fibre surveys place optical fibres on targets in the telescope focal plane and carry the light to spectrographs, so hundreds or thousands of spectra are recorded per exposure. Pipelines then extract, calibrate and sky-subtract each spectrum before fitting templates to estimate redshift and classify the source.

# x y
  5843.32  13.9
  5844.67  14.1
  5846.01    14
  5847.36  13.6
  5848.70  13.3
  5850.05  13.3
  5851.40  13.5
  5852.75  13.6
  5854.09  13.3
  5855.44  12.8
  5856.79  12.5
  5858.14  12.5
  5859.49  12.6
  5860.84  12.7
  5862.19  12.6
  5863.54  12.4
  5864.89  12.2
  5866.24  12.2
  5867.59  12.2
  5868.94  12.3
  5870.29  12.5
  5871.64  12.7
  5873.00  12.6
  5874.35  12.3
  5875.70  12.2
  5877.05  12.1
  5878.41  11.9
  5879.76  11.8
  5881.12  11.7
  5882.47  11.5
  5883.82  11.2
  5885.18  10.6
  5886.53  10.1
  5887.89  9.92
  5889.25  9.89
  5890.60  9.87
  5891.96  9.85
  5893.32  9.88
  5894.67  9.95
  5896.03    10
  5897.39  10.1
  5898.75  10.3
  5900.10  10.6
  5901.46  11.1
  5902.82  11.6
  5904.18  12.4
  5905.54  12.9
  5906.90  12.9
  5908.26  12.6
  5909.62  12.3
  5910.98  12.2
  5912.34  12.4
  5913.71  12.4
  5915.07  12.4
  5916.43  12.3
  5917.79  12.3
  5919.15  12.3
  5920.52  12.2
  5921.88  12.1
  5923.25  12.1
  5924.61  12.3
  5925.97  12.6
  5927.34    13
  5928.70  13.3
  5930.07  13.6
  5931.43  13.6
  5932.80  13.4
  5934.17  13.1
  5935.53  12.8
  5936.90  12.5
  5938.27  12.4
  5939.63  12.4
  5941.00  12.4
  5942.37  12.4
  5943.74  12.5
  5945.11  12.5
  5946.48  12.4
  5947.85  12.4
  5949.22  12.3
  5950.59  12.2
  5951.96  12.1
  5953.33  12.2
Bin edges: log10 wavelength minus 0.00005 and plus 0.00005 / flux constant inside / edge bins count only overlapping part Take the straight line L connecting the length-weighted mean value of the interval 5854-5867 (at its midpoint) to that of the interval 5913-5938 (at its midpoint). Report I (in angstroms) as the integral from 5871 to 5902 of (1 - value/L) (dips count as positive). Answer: 4.02 angstroms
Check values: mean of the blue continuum 12.5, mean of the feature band 11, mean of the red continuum 12.7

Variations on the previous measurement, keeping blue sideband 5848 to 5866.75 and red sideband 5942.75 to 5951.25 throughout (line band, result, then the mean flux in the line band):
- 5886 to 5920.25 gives 3.5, 11.3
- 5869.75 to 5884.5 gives 0.8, 12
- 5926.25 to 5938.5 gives -0.6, 13.1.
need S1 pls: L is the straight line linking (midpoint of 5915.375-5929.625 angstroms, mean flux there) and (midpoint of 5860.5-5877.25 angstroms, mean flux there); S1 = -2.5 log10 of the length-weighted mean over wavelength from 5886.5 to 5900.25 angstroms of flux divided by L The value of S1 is 0.23 mag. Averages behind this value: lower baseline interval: 12.4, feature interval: 10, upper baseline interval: 12.5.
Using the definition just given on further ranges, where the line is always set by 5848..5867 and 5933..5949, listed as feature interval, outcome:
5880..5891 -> 0.19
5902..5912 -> 0.02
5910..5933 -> 0.00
